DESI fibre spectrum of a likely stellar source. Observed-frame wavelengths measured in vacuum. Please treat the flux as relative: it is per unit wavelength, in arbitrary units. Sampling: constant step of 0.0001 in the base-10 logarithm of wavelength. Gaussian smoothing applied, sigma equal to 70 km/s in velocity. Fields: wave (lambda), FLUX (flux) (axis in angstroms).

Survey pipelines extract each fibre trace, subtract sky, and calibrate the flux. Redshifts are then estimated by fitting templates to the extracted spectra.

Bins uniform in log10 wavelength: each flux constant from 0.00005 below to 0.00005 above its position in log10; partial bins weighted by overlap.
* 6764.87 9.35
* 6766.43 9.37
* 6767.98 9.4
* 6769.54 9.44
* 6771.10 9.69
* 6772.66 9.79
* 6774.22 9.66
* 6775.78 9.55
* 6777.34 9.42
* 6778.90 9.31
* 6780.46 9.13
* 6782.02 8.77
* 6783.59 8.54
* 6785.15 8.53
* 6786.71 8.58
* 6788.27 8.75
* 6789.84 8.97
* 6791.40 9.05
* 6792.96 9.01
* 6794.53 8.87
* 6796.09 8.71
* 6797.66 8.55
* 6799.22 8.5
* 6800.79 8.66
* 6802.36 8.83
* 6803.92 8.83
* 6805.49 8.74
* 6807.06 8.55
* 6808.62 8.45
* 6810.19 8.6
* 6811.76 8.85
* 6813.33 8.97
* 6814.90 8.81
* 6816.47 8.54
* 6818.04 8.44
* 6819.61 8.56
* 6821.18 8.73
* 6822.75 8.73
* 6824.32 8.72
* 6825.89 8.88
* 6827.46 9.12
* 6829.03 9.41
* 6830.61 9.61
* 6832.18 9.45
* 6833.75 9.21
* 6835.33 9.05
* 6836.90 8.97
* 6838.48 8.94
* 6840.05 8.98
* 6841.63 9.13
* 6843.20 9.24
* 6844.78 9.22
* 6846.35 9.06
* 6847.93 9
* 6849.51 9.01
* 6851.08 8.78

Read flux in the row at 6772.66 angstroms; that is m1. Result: 9.79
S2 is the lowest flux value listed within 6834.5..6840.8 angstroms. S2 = 8.94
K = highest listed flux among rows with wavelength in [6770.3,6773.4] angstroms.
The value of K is 9.79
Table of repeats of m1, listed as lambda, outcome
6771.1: 9.69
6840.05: 8.98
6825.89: 8.88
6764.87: 9.35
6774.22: 9.66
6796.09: 8.71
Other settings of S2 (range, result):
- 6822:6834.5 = 8.72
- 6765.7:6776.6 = 9.37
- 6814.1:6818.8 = 8.44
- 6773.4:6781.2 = 9.13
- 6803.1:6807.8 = 8.55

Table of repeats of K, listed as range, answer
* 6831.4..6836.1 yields 9.45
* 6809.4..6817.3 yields 8.97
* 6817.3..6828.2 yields 9.12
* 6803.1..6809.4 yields 8.83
